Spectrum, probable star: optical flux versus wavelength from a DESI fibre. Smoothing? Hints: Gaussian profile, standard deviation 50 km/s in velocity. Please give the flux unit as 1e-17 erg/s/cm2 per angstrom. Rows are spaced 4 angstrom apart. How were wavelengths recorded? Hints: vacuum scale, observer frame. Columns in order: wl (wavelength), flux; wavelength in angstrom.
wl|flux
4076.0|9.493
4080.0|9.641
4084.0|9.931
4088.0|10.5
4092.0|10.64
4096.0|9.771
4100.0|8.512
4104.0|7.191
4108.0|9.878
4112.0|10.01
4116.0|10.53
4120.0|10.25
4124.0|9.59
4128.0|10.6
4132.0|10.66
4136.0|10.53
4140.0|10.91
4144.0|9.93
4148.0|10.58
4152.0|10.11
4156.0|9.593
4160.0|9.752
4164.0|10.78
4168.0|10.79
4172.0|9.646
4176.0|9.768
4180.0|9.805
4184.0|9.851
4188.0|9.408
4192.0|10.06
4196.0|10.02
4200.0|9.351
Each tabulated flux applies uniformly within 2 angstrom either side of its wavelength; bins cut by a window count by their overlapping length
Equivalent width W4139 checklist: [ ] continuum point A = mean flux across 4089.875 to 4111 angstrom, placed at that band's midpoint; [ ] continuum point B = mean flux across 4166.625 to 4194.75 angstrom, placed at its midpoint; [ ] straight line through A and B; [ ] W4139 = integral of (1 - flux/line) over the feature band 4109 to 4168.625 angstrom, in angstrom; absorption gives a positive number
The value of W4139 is -4.6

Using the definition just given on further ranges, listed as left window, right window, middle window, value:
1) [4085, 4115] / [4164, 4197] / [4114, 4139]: -1.8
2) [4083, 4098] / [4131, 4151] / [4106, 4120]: 0.3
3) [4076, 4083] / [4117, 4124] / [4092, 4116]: 1.4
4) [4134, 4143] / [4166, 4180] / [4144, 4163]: 0.6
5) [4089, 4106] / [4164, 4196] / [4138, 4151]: -1.1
